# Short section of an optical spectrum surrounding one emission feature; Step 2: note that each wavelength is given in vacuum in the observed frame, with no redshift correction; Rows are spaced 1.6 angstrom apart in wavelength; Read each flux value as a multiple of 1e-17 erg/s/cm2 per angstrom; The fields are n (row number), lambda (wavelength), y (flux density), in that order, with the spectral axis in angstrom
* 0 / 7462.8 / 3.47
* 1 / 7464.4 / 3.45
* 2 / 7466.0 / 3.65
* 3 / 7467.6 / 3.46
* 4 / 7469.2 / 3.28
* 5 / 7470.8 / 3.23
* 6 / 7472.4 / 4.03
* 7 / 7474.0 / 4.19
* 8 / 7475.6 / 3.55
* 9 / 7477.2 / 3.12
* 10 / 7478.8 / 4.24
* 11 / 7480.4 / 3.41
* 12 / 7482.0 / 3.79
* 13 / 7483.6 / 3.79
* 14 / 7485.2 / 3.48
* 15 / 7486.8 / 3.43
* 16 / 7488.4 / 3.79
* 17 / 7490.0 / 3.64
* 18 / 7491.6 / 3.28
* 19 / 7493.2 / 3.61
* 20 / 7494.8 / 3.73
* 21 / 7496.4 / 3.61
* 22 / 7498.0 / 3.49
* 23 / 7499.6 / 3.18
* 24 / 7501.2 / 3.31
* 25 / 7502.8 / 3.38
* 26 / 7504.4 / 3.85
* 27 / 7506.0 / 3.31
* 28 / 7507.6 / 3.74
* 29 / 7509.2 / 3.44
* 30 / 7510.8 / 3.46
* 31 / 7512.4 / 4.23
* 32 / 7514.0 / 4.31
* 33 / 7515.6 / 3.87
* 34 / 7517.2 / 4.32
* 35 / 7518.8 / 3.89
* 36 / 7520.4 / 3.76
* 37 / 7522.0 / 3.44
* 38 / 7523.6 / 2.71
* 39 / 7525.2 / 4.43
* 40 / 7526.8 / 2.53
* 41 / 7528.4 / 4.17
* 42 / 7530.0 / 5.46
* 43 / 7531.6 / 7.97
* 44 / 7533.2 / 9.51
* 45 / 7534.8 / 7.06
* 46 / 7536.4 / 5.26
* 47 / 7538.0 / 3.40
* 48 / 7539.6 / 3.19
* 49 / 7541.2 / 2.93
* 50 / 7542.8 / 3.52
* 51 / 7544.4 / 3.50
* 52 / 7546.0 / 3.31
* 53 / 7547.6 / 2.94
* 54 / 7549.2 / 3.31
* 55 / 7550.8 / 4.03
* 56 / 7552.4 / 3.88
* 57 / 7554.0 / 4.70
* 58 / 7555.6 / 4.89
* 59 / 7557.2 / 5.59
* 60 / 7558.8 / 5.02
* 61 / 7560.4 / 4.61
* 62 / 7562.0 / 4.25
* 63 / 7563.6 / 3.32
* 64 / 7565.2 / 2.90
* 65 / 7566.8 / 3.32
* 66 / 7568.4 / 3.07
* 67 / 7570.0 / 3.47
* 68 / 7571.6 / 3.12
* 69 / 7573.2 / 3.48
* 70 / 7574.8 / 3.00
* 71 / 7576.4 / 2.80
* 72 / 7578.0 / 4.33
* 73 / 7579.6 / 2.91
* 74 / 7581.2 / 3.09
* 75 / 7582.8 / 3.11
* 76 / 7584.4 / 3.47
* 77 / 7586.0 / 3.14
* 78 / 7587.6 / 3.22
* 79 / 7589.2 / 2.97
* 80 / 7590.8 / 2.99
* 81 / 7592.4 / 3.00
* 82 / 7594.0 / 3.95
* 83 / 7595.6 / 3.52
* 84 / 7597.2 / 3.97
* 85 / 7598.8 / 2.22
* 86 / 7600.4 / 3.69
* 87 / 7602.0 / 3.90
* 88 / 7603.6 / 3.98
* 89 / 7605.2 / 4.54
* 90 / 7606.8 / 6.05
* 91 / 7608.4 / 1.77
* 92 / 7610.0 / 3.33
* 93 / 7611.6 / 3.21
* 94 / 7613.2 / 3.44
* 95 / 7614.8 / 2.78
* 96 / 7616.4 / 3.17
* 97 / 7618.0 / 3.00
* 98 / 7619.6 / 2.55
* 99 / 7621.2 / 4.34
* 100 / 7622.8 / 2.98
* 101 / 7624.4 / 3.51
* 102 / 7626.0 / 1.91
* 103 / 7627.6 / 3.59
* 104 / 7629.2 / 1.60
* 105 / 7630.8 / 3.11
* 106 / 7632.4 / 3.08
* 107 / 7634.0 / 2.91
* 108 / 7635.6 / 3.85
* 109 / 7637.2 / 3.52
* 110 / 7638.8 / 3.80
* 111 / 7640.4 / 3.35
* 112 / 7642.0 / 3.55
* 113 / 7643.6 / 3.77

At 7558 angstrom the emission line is [N II]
